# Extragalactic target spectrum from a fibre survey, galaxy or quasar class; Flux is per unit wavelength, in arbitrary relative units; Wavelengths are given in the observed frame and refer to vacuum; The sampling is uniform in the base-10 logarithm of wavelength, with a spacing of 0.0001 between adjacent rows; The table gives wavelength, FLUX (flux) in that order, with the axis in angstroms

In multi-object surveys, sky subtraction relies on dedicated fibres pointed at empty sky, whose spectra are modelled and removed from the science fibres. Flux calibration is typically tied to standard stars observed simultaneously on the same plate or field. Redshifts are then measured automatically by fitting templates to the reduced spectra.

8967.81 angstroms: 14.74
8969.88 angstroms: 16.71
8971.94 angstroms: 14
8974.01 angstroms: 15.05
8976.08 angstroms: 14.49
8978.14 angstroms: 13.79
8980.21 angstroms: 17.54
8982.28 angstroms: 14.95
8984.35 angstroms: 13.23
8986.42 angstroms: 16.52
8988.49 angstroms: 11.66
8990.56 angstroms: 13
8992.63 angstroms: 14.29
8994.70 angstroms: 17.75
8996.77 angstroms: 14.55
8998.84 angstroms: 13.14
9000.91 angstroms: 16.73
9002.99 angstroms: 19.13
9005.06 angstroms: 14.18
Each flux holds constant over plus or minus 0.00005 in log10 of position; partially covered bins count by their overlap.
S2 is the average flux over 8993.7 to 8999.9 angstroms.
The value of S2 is 15.2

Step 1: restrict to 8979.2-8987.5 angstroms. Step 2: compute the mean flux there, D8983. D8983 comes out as 15.5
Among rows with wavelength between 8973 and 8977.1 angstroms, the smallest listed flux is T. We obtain 14.49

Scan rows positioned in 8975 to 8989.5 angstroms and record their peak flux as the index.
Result 17.54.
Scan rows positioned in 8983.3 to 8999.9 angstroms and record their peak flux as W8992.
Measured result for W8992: 17.75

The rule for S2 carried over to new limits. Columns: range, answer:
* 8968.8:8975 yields 15.2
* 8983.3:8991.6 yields 13.6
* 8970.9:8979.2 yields 14.4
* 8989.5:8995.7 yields 15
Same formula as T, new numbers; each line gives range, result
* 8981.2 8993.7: 11.66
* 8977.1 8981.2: 13.79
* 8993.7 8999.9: 13.14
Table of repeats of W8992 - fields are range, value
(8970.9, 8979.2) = 15.05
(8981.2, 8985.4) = 14.95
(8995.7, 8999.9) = 14.55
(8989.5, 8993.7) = 14.29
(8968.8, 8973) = 16.71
